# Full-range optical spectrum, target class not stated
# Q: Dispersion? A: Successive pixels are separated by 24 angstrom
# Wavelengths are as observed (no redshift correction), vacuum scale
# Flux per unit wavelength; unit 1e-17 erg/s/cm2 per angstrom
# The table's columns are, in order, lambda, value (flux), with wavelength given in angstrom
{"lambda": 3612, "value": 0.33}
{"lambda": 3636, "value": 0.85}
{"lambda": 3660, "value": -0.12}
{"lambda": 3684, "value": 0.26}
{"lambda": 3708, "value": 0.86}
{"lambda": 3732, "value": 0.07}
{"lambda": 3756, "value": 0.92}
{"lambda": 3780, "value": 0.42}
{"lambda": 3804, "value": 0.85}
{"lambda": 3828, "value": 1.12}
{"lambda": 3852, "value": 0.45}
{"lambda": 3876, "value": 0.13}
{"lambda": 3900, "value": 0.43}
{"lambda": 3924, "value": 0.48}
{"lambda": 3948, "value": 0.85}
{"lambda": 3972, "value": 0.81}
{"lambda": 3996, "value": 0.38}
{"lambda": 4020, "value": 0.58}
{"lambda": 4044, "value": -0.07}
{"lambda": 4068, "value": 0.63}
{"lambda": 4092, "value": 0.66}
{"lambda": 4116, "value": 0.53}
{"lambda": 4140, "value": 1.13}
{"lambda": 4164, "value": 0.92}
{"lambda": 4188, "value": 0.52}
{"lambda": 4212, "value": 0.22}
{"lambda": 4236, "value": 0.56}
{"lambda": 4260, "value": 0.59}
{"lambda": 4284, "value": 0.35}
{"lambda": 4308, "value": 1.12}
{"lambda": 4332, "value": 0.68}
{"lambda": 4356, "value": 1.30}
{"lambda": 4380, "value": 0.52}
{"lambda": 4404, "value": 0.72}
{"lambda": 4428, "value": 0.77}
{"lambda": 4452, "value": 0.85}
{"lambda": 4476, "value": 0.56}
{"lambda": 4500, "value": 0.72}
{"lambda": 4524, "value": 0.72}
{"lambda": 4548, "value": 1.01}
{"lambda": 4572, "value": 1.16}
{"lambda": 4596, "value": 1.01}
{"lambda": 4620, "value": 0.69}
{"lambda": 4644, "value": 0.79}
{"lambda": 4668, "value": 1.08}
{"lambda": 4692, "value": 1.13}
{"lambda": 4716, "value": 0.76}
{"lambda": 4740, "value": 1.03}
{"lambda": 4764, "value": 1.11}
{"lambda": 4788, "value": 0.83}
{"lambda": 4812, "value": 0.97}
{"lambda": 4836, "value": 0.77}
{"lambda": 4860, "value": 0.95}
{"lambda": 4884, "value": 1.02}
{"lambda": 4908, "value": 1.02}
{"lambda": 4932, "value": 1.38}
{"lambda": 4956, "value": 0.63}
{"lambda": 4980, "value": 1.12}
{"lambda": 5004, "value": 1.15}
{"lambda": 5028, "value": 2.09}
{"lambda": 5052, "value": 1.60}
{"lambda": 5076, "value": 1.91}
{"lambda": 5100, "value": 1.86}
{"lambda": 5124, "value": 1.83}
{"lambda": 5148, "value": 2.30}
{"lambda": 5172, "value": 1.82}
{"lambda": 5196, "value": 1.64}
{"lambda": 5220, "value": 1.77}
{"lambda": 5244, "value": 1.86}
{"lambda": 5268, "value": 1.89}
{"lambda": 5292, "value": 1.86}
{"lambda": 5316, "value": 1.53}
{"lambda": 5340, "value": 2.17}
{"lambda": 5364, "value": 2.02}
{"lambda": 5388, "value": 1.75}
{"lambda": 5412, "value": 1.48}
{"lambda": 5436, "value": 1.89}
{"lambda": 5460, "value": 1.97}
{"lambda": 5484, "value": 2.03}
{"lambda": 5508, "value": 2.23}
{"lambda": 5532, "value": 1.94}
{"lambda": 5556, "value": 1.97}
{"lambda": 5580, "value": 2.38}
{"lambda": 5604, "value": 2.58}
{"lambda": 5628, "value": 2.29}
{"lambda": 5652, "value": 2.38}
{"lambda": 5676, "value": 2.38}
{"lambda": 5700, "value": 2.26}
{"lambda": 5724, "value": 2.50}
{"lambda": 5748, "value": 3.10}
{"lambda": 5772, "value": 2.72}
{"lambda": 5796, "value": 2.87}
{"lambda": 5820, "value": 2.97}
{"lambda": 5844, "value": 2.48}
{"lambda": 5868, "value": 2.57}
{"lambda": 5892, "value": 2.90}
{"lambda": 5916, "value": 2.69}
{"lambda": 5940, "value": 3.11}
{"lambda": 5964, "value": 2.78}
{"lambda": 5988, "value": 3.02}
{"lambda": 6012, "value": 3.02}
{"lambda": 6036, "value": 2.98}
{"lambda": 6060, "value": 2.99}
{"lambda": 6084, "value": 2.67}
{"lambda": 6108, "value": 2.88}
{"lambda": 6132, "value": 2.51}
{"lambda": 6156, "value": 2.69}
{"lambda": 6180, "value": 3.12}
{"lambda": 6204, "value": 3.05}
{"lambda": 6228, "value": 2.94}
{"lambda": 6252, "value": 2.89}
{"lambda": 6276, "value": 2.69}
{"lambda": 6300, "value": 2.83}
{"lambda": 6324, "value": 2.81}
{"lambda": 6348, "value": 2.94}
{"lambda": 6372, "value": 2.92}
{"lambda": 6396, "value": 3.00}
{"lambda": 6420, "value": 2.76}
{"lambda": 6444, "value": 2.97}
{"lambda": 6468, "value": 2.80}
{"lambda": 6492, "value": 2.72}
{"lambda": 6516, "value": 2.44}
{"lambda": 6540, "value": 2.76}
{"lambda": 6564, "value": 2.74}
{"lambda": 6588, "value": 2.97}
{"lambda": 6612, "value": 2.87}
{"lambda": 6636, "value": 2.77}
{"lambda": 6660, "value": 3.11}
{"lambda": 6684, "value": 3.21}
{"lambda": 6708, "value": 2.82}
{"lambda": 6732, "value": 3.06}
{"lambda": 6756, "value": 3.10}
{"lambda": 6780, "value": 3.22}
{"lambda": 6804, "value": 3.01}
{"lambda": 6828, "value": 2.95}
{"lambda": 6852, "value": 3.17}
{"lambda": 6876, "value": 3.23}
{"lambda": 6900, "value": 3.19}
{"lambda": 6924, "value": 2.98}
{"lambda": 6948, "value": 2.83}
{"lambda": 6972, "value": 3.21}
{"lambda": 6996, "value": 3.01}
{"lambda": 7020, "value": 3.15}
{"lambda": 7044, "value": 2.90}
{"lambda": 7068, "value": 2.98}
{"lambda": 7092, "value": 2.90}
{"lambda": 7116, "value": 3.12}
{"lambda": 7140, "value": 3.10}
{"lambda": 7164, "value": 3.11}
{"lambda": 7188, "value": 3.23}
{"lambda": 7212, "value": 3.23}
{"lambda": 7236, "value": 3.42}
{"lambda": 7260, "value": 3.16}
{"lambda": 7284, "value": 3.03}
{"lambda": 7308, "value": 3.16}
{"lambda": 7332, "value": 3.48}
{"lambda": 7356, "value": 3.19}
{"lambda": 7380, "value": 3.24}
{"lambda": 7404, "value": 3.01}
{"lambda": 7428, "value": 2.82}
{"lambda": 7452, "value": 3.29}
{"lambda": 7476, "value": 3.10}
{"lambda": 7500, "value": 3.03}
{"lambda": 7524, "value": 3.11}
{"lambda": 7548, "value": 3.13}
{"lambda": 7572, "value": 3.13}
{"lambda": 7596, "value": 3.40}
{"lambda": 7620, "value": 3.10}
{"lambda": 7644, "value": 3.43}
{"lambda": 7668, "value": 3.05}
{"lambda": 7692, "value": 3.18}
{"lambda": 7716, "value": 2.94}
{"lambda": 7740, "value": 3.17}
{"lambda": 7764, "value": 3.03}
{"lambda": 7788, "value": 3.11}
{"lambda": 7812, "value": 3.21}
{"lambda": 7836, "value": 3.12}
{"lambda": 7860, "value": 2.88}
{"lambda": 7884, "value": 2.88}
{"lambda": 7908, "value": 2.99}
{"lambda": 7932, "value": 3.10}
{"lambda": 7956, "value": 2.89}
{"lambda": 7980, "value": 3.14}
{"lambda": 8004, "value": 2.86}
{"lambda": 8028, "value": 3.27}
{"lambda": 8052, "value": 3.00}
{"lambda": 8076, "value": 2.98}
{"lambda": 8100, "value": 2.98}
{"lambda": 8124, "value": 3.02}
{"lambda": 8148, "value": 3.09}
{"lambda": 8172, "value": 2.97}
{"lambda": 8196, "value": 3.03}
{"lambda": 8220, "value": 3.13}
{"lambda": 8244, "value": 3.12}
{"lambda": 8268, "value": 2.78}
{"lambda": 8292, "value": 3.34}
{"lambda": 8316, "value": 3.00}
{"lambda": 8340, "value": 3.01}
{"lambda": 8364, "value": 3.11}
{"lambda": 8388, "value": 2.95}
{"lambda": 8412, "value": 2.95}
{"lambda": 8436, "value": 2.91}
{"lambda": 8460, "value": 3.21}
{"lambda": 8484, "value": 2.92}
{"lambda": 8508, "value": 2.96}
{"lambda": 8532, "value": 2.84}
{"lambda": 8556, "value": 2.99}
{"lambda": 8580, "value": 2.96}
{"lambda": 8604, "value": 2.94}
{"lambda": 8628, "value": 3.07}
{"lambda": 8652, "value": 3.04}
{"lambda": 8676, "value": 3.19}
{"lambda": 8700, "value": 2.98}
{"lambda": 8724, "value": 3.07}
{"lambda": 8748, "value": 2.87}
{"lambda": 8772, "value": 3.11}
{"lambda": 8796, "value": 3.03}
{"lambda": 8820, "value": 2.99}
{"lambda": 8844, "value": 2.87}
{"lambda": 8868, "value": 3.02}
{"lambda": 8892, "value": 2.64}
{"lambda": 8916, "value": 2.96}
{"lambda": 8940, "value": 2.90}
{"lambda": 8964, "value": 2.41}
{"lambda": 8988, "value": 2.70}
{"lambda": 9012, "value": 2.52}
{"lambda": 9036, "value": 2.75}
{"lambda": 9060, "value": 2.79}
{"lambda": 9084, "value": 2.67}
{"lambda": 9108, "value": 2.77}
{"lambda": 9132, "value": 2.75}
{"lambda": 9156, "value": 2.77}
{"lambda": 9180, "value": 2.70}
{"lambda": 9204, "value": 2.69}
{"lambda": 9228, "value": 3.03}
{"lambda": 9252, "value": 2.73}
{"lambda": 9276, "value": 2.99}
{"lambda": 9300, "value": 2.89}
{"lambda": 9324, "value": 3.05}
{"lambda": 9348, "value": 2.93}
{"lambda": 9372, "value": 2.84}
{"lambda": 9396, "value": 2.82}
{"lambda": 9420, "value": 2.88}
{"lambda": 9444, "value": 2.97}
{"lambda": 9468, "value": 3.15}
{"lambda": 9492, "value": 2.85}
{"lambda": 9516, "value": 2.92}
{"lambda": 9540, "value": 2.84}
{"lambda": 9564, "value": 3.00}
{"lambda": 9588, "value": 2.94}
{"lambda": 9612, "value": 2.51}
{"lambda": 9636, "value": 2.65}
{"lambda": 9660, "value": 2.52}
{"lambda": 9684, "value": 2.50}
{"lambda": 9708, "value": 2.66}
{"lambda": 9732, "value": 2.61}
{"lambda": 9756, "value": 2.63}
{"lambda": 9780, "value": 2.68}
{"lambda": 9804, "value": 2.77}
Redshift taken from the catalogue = 0.259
